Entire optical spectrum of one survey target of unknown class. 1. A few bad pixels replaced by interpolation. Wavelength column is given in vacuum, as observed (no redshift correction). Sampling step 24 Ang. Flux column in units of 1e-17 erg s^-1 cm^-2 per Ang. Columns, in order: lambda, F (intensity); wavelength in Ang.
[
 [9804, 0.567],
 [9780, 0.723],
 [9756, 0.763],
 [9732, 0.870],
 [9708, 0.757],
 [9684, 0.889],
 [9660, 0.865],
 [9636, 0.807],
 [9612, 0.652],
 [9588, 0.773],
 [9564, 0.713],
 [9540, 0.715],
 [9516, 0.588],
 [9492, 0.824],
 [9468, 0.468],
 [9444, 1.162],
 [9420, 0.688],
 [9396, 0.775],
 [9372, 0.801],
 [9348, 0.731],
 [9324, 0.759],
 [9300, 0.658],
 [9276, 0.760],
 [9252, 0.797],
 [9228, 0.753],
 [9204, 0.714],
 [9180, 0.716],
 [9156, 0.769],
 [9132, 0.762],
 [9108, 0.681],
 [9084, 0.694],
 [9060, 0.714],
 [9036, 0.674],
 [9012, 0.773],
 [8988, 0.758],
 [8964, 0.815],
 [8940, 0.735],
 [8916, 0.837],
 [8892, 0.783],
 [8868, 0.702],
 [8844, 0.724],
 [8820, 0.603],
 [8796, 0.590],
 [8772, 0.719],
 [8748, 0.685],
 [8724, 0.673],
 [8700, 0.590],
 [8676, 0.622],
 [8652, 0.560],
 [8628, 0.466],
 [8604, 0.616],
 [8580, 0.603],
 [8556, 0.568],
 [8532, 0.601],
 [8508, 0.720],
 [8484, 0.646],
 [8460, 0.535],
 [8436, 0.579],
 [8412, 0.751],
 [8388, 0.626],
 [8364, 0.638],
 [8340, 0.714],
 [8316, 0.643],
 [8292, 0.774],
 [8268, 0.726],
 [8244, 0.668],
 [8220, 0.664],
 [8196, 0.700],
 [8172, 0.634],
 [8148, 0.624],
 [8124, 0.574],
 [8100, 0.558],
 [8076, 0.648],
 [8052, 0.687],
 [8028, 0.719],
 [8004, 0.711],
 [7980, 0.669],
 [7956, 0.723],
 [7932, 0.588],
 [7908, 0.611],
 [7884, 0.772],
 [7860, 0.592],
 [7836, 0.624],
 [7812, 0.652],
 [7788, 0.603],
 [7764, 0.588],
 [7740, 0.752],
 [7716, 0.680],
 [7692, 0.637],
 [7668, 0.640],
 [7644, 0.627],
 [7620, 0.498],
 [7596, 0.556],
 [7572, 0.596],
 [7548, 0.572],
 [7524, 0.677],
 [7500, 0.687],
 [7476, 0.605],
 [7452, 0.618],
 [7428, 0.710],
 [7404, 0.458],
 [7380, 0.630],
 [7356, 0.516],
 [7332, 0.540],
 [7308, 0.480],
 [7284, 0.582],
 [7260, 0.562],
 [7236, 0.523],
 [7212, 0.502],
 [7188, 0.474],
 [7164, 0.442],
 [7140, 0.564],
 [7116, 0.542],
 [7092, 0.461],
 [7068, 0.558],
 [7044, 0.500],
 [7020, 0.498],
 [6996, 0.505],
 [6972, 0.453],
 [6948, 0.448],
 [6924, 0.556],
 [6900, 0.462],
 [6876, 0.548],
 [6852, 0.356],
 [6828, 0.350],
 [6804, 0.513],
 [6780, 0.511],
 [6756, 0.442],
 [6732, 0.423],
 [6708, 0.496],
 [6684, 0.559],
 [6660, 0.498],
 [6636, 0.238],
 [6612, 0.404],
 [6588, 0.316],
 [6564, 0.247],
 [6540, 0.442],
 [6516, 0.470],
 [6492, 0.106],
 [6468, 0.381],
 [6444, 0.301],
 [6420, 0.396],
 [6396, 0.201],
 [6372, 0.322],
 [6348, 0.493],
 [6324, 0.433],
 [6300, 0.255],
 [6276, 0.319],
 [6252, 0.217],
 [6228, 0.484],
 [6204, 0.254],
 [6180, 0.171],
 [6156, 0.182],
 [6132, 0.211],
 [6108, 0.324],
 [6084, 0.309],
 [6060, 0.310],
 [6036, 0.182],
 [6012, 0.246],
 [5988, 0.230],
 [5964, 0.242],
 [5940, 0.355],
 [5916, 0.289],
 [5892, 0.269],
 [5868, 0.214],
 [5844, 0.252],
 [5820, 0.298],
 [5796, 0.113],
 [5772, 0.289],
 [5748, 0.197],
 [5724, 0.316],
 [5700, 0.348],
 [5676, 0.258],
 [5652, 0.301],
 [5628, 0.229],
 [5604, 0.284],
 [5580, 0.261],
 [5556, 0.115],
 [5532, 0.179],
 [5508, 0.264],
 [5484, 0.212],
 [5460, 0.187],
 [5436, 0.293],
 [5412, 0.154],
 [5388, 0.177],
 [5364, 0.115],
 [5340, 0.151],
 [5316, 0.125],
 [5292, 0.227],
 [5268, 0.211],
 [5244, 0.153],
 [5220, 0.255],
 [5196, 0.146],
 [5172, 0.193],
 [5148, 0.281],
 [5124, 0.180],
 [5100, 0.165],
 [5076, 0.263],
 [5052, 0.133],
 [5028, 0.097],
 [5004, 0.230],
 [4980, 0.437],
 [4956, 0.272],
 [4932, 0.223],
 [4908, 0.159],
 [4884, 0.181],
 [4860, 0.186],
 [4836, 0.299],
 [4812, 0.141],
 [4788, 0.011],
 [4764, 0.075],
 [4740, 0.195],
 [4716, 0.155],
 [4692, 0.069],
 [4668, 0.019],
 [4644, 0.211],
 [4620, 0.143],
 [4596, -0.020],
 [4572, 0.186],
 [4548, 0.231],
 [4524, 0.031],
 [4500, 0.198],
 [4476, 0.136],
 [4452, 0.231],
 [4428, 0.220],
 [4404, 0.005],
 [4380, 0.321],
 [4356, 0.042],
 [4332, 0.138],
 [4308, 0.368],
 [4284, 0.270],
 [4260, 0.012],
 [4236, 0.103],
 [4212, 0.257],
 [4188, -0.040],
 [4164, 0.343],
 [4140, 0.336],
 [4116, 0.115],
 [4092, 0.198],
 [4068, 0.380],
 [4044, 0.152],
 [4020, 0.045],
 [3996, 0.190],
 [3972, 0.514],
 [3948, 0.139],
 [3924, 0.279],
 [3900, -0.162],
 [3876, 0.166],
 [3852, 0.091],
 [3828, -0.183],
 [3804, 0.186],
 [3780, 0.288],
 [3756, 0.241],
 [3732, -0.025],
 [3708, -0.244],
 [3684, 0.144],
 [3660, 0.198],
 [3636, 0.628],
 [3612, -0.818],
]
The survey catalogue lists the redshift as 0.67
